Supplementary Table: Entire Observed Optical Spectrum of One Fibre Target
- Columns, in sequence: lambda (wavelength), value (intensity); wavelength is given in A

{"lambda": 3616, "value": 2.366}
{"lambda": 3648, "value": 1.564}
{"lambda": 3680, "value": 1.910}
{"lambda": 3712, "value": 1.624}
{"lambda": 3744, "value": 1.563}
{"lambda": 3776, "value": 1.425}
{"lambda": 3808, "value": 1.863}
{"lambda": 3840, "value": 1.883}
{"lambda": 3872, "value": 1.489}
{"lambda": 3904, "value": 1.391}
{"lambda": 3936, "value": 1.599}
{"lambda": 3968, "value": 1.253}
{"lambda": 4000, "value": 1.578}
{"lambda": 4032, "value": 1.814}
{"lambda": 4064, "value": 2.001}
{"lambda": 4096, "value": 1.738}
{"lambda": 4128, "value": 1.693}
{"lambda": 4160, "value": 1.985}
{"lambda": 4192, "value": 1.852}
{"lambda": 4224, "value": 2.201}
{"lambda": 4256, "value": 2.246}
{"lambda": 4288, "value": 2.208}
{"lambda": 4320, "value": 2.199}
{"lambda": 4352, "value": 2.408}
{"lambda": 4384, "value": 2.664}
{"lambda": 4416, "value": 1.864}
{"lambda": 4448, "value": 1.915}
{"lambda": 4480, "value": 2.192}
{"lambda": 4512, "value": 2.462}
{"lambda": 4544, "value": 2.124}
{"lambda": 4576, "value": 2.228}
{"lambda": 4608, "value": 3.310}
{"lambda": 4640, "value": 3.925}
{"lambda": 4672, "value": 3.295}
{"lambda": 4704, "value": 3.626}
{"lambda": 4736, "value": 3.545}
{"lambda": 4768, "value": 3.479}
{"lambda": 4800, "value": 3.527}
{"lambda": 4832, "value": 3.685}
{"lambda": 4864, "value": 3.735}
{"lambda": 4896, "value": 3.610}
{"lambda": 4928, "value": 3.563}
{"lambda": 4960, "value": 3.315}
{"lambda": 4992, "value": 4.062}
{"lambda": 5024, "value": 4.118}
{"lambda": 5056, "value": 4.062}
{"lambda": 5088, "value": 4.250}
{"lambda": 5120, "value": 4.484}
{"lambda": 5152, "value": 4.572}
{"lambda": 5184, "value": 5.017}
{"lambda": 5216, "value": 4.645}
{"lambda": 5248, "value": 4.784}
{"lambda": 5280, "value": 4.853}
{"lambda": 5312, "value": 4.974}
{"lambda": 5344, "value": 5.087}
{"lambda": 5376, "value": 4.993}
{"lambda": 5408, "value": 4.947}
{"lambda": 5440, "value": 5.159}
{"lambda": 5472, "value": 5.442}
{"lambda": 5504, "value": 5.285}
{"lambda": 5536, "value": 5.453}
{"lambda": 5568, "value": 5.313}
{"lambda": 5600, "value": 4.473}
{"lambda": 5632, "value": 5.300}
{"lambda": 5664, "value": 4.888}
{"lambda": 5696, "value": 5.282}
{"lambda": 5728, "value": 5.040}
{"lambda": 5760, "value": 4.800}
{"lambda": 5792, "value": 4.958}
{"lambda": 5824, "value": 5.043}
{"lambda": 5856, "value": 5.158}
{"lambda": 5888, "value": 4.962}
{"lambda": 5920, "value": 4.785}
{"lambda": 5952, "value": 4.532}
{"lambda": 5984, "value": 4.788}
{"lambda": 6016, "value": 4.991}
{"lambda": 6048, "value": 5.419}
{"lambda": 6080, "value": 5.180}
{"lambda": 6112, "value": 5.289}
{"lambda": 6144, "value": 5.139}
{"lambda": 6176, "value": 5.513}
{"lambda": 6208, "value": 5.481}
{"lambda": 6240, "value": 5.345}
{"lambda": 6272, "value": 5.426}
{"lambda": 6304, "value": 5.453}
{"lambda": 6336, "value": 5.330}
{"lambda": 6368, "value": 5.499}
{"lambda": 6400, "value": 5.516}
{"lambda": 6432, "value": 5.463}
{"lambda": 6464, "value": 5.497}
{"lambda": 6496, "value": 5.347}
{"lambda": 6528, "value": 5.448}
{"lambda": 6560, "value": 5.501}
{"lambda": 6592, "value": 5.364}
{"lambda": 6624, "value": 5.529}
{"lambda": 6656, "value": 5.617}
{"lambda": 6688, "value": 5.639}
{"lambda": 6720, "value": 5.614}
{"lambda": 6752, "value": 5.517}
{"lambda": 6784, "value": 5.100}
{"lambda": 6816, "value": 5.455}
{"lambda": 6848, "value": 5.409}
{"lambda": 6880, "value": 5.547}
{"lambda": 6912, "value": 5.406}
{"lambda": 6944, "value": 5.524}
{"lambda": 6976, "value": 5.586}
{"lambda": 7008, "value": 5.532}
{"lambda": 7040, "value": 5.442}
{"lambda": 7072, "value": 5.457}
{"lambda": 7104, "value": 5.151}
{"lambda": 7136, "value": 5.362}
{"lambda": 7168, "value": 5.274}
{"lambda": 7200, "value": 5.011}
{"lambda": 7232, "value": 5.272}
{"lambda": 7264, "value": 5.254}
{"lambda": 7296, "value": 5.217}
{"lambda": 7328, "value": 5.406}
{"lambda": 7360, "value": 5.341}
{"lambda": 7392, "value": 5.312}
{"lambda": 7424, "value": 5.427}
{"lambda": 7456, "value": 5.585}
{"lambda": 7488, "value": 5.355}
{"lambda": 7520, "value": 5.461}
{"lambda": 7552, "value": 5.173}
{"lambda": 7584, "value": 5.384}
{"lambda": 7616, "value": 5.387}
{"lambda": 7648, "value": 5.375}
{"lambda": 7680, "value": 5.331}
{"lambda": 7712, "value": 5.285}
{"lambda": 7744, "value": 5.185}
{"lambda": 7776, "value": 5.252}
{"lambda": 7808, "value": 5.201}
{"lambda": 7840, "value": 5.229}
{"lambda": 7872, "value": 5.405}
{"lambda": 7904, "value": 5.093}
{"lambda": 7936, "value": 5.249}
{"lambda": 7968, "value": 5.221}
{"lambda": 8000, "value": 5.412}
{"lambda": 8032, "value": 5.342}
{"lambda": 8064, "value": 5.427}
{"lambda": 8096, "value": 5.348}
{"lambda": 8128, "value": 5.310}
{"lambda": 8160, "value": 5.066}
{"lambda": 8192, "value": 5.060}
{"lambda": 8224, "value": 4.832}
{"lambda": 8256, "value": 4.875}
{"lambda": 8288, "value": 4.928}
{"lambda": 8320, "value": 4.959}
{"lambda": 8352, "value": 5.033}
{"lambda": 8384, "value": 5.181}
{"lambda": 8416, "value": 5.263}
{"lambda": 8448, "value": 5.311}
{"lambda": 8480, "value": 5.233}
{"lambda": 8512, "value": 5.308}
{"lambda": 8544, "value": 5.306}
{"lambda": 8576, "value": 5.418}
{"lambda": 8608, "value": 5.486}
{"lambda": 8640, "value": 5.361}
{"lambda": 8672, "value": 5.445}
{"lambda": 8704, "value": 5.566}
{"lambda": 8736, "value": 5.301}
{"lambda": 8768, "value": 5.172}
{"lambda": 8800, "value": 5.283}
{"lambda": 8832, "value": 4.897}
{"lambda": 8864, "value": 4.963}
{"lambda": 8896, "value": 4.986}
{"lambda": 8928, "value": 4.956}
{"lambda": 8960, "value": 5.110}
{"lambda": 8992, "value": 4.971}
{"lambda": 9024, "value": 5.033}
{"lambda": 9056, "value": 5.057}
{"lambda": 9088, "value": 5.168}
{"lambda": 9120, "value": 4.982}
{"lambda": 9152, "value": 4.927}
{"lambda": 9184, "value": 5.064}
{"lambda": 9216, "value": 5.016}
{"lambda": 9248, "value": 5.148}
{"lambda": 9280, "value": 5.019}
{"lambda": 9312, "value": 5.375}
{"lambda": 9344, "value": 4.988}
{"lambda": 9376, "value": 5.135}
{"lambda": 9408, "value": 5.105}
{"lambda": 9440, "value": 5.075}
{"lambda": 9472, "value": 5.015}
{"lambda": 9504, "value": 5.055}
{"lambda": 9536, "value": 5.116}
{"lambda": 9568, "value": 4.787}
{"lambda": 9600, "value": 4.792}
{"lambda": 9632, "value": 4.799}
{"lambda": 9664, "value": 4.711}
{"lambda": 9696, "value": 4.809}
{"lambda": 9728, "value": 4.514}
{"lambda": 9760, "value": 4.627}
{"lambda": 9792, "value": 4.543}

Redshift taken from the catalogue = 0.152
